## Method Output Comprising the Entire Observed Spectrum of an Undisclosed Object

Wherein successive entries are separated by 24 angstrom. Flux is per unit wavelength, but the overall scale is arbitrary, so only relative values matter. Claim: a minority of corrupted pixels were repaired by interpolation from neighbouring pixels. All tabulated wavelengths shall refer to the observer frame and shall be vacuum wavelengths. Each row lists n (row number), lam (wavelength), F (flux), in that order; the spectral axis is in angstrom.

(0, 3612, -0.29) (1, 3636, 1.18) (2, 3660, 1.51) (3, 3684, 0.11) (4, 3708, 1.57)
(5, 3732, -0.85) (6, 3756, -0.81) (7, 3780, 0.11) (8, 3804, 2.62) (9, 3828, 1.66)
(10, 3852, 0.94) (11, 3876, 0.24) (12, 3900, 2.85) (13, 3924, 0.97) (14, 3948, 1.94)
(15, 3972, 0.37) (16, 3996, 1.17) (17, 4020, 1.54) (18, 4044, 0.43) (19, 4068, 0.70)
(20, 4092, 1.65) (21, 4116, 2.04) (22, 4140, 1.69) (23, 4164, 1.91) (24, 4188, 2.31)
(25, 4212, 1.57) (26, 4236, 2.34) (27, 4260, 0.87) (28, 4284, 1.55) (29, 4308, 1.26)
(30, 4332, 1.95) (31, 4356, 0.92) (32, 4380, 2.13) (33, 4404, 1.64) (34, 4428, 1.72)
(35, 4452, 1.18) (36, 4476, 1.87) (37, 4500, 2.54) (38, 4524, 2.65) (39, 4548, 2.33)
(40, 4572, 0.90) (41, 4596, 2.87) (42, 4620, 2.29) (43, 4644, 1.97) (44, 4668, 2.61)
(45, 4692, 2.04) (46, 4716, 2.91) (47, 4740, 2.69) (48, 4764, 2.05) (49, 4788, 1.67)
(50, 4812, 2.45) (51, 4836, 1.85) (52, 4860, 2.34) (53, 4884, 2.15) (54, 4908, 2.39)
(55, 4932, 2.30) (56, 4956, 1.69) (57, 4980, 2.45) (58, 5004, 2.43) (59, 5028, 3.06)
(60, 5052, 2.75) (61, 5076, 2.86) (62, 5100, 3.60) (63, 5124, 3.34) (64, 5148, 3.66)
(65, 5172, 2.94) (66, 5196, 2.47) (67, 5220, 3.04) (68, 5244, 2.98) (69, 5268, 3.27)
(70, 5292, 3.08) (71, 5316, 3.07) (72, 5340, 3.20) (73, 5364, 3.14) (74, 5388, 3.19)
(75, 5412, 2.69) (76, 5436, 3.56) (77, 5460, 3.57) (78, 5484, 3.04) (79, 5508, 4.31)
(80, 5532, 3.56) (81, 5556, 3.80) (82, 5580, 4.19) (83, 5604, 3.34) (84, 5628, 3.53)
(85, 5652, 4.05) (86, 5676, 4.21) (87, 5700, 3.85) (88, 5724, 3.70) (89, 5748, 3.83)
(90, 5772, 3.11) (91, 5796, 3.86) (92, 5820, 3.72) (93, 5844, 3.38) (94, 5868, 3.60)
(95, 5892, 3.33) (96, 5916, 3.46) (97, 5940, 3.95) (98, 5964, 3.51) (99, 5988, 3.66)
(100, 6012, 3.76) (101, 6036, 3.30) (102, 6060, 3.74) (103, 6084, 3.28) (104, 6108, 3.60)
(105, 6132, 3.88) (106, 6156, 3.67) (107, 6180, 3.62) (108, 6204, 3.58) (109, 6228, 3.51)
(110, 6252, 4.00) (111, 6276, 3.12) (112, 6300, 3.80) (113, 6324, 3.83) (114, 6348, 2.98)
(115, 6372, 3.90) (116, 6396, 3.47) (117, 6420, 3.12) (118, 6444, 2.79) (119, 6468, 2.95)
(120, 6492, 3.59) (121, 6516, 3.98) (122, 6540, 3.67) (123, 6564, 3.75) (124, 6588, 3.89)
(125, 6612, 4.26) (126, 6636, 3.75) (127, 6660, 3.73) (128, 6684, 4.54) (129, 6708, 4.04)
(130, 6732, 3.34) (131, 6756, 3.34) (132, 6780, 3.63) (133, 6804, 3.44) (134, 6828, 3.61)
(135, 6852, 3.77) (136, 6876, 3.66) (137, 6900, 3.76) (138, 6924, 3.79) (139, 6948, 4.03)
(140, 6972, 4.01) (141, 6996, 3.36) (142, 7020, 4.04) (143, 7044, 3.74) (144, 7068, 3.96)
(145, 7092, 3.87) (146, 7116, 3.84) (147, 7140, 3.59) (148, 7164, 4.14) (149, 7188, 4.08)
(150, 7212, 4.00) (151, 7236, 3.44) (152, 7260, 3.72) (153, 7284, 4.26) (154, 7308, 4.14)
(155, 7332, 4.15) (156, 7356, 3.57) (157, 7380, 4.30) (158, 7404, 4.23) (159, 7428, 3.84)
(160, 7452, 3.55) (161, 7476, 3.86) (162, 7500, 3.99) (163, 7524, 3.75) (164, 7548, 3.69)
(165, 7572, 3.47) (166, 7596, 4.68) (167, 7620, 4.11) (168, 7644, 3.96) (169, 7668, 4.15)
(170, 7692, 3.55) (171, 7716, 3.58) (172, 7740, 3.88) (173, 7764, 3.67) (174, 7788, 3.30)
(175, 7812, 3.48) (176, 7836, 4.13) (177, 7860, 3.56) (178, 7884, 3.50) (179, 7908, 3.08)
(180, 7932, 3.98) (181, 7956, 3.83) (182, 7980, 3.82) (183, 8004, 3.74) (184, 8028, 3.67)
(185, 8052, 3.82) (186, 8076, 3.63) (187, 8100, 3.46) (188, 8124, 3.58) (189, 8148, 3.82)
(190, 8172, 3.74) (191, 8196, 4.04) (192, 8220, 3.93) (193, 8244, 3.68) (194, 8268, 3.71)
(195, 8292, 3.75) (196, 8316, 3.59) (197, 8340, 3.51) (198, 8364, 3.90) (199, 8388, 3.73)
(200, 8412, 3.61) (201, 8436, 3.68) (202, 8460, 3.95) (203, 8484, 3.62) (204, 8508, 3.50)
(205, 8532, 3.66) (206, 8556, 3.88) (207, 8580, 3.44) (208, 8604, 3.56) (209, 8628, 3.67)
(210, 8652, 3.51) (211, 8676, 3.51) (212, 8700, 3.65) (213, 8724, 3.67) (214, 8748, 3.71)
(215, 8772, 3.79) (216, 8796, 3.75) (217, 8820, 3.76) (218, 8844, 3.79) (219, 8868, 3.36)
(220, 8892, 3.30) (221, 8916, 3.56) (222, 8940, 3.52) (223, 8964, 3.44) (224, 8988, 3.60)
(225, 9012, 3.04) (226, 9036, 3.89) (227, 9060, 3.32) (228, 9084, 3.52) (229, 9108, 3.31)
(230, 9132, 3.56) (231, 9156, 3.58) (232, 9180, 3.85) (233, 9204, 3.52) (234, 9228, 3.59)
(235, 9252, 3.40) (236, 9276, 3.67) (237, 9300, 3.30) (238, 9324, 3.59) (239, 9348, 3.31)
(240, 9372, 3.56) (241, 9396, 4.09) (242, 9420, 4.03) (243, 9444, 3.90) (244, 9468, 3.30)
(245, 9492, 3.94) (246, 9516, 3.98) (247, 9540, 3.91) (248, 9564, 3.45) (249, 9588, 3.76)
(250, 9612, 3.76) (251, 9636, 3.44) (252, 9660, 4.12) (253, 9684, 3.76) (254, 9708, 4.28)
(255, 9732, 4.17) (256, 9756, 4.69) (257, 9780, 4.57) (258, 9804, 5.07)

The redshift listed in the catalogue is 0.25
